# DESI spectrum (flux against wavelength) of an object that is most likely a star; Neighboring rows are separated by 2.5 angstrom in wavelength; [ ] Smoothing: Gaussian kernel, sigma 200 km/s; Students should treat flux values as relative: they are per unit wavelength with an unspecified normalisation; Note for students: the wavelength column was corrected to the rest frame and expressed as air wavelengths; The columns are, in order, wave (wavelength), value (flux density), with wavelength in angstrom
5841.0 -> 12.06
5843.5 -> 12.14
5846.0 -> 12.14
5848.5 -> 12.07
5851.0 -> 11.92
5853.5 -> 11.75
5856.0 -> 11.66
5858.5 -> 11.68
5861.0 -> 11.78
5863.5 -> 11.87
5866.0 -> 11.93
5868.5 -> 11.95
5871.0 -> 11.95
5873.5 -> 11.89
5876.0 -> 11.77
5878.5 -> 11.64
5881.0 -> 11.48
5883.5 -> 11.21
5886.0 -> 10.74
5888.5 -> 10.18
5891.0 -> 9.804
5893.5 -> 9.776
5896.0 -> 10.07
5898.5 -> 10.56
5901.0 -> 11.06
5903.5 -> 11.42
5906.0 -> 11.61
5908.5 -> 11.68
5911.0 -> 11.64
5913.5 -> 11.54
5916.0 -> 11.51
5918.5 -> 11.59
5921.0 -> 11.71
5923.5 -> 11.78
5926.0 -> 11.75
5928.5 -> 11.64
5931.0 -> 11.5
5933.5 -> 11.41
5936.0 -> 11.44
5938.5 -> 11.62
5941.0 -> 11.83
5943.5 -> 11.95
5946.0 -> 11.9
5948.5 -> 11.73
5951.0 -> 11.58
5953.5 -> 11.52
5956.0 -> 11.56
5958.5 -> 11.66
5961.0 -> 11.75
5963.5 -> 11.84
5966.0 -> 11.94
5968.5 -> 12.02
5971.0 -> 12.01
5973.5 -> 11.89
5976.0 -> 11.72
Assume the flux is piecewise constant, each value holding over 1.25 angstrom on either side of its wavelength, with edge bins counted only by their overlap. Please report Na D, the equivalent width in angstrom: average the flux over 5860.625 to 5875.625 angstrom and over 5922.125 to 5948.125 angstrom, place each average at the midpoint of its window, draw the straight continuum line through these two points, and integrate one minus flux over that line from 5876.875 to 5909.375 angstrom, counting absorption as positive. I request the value 2.6 angstrom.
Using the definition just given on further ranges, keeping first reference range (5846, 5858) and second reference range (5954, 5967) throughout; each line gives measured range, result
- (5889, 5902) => 1.7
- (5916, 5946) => 0.3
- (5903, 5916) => 0.2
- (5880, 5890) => 0.8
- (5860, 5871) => 0.0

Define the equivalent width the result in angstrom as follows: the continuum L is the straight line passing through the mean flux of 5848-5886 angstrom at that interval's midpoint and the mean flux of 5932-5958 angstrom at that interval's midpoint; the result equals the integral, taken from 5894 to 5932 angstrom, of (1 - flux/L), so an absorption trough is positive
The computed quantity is 1.02 angstrom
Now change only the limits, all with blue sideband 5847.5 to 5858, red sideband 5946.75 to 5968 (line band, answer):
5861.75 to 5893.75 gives 1.4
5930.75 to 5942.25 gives 0.2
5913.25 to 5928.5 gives 0.1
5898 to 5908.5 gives 0.5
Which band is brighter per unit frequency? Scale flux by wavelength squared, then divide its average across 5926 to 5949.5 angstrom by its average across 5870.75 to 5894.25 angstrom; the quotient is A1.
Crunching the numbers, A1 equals 1.08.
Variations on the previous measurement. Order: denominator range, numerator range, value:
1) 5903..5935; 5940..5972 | 1.03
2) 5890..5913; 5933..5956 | 1.09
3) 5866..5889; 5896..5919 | 1.00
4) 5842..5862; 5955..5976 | 1.03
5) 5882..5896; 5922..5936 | 1.14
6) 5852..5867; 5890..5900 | 0.87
